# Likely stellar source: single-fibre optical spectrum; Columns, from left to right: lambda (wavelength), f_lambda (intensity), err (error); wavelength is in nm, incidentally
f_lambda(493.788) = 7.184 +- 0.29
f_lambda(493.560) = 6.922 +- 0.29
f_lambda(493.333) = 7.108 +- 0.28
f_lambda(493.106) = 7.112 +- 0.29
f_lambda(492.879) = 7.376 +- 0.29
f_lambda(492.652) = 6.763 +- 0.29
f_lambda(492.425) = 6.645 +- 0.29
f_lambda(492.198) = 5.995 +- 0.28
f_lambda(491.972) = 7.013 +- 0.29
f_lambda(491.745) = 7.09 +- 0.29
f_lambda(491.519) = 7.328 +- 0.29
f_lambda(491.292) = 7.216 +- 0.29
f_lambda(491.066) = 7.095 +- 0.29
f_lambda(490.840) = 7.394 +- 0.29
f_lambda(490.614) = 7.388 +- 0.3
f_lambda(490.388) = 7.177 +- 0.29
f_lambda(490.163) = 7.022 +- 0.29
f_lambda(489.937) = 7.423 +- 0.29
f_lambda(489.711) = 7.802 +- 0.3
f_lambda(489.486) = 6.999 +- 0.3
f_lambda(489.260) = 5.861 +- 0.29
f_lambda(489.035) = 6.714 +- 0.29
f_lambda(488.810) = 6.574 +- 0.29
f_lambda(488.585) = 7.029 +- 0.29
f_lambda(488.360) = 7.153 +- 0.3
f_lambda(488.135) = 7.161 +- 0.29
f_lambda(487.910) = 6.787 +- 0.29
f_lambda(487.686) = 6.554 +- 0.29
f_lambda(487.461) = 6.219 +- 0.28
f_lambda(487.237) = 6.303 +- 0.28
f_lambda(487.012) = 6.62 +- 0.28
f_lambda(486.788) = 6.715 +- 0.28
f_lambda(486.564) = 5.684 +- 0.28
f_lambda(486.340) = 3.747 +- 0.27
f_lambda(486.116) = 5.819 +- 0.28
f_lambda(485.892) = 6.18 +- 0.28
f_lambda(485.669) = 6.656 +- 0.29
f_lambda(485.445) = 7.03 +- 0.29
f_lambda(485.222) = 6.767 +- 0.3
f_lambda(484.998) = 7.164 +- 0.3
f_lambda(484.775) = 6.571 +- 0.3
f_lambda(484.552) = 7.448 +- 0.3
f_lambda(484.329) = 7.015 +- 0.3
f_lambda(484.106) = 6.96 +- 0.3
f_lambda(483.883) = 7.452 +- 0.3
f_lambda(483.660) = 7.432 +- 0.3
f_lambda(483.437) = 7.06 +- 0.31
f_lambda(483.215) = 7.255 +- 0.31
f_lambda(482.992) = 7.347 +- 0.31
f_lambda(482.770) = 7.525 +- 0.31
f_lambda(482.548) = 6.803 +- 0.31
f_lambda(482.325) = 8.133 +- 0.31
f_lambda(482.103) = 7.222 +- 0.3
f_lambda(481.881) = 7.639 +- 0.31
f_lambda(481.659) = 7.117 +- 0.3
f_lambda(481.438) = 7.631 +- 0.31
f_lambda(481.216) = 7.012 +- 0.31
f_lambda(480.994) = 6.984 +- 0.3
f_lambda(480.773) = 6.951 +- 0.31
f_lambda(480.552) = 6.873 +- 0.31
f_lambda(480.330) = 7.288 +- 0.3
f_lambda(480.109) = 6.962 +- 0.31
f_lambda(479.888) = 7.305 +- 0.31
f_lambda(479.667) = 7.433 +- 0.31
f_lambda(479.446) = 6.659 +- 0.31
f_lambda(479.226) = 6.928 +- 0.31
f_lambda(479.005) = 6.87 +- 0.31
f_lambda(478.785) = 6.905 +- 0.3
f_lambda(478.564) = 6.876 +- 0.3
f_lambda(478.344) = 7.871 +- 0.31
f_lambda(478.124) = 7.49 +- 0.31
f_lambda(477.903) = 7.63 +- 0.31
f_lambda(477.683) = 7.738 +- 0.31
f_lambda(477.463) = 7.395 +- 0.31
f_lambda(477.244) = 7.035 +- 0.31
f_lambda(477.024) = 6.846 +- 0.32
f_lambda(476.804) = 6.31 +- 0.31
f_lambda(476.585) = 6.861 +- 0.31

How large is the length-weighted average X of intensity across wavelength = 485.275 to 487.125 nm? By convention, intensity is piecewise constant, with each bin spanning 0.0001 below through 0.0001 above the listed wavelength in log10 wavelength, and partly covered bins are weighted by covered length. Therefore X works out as 6.08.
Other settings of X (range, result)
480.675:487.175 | 6.89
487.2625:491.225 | 6.95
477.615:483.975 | 7.25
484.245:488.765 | 6.53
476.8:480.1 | 7.17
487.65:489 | 6.89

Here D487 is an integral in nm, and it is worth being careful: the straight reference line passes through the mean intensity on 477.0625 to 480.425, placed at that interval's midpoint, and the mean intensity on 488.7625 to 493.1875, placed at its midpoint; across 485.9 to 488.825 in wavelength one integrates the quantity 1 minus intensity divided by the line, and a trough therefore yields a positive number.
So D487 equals 0.31 nm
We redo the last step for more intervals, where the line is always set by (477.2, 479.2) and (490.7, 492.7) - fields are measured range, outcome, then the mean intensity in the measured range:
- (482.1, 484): -0.05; 7.36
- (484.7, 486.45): 0.22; 6.24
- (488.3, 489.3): 0.05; 6.7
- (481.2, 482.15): -0.02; 7.36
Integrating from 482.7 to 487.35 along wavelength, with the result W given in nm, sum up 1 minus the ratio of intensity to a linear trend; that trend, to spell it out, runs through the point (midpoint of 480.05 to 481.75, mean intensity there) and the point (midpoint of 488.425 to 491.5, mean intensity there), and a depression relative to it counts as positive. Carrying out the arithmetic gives 0.26 nm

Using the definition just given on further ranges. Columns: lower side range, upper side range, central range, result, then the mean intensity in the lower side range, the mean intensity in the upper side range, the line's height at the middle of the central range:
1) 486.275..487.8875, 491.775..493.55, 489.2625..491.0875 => -0.192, 6.09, 6.87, 6.52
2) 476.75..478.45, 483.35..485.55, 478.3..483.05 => 0.019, 7.32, 7.09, 7.22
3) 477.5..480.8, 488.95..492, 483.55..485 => 0.002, 7.19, 7.11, 7.16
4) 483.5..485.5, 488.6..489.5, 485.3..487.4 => 0.236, 7.09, 6.54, 6.87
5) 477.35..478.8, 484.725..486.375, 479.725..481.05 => 0.005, 7.45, 6.35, 7.11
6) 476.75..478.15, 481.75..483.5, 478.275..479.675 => 0.046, 7.22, 7.38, 7.27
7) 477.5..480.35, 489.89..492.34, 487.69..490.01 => 0.063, 7.23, 7.09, 7.12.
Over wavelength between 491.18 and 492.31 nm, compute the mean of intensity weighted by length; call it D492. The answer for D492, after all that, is 6.93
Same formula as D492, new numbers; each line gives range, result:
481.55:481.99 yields 7.38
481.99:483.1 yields 7.41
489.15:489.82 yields 6.88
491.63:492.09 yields 7.05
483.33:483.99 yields 7.31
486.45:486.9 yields 6.19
